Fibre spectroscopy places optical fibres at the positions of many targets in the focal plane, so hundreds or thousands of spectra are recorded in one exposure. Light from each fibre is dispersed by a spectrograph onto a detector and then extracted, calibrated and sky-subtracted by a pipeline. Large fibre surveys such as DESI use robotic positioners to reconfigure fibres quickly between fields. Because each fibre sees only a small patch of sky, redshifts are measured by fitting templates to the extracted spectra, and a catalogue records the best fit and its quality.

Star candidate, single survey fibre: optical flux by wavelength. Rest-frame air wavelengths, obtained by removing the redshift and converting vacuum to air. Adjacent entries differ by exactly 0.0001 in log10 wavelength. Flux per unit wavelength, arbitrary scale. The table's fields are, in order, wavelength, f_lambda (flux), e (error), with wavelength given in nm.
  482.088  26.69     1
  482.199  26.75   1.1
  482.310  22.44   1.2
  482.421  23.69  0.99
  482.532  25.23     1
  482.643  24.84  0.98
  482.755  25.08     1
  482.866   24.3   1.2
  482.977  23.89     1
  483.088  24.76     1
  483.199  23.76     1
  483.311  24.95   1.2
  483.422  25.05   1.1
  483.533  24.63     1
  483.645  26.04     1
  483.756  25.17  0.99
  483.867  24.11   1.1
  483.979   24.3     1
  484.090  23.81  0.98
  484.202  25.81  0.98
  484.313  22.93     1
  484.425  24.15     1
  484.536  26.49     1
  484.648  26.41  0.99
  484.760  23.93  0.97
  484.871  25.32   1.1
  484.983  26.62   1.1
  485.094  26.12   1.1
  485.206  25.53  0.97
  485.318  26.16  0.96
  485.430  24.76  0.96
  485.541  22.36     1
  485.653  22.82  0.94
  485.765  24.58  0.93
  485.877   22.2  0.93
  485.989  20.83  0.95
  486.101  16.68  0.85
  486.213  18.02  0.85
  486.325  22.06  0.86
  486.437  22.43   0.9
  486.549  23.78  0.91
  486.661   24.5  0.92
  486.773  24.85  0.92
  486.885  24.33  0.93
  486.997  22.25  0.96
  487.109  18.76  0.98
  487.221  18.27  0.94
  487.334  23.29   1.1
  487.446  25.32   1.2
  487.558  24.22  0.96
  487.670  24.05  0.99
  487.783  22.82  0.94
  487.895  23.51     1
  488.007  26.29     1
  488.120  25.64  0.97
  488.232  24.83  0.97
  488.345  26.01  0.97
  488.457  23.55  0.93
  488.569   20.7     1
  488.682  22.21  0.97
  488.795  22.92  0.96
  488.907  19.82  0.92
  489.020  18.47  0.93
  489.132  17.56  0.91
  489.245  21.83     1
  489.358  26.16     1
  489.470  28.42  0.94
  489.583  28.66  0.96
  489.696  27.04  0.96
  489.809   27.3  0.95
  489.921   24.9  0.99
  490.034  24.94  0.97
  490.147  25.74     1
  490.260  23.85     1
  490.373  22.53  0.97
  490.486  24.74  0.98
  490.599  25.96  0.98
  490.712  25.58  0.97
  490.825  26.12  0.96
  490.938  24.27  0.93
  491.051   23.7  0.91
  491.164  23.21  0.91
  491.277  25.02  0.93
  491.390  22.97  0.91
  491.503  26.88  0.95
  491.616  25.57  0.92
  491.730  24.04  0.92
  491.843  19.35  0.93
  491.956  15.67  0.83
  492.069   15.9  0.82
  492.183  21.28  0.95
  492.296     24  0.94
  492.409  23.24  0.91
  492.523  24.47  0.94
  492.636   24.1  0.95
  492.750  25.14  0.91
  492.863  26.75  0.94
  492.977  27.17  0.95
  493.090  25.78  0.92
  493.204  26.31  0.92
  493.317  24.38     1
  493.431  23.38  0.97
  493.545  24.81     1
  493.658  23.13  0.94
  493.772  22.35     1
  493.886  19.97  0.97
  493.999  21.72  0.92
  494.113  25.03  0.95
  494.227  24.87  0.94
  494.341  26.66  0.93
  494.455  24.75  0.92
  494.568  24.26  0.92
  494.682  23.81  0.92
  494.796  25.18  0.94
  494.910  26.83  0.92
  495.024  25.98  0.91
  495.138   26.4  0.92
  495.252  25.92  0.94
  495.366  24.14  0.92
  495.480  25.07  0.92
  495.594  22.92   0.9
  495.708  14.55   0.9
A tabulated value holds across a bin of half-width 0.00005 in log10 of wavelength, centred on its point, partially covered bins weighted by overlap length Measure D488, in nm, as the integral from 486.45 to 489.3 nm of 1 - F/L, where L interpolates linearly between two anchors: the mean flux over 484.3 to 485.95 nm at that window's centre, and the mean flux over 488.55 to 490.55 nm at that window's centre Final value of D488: 0.162 nm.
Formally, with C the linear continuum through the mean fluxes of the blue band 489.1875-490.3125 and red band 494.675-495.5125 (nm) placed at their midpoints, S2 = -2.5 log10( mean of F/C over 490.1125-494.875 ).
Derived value 0.078 mag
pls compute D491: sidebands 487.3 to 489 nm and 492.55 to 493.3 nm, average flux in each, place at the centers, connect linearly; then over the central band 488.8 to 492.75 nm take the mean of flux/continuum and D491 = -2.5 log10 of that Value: 0.05 mag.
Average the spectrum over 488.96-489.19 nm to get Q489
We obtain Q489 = 18.1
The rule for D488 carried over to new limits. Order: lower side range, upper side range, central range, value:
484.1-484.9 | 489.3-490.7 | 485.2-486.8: 0.16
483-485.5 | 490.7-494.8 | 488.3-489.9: 0.04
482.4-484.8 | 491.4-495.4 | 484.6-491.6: 0.16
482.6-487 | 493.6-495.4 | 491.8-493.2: 0.08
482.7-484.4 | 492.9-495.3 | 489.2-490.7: -0.06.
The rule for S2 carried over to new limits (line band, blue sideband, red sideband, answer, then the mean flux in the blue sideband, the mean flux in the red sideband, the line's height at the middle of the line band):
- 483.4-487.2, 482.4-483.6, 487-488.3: 0.01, 24.6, 23.3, 24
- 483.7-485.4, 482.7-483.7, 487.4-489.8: -0.03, 24.7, 23.9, 24.5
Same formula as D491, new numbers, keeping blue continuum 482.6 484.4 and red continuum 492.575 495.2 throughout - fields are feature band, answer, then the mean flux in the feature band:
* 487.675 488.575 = 0.013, 24.4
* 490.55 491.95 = 0.028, 24.1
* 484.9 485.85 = -0.009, 24.8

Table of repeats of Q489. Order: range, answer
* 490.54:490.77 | 25.8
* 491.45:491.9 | 23.9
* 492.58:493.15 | 25.8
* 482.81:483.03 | 24.1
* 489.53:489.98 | 27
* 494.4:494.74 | 24.3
